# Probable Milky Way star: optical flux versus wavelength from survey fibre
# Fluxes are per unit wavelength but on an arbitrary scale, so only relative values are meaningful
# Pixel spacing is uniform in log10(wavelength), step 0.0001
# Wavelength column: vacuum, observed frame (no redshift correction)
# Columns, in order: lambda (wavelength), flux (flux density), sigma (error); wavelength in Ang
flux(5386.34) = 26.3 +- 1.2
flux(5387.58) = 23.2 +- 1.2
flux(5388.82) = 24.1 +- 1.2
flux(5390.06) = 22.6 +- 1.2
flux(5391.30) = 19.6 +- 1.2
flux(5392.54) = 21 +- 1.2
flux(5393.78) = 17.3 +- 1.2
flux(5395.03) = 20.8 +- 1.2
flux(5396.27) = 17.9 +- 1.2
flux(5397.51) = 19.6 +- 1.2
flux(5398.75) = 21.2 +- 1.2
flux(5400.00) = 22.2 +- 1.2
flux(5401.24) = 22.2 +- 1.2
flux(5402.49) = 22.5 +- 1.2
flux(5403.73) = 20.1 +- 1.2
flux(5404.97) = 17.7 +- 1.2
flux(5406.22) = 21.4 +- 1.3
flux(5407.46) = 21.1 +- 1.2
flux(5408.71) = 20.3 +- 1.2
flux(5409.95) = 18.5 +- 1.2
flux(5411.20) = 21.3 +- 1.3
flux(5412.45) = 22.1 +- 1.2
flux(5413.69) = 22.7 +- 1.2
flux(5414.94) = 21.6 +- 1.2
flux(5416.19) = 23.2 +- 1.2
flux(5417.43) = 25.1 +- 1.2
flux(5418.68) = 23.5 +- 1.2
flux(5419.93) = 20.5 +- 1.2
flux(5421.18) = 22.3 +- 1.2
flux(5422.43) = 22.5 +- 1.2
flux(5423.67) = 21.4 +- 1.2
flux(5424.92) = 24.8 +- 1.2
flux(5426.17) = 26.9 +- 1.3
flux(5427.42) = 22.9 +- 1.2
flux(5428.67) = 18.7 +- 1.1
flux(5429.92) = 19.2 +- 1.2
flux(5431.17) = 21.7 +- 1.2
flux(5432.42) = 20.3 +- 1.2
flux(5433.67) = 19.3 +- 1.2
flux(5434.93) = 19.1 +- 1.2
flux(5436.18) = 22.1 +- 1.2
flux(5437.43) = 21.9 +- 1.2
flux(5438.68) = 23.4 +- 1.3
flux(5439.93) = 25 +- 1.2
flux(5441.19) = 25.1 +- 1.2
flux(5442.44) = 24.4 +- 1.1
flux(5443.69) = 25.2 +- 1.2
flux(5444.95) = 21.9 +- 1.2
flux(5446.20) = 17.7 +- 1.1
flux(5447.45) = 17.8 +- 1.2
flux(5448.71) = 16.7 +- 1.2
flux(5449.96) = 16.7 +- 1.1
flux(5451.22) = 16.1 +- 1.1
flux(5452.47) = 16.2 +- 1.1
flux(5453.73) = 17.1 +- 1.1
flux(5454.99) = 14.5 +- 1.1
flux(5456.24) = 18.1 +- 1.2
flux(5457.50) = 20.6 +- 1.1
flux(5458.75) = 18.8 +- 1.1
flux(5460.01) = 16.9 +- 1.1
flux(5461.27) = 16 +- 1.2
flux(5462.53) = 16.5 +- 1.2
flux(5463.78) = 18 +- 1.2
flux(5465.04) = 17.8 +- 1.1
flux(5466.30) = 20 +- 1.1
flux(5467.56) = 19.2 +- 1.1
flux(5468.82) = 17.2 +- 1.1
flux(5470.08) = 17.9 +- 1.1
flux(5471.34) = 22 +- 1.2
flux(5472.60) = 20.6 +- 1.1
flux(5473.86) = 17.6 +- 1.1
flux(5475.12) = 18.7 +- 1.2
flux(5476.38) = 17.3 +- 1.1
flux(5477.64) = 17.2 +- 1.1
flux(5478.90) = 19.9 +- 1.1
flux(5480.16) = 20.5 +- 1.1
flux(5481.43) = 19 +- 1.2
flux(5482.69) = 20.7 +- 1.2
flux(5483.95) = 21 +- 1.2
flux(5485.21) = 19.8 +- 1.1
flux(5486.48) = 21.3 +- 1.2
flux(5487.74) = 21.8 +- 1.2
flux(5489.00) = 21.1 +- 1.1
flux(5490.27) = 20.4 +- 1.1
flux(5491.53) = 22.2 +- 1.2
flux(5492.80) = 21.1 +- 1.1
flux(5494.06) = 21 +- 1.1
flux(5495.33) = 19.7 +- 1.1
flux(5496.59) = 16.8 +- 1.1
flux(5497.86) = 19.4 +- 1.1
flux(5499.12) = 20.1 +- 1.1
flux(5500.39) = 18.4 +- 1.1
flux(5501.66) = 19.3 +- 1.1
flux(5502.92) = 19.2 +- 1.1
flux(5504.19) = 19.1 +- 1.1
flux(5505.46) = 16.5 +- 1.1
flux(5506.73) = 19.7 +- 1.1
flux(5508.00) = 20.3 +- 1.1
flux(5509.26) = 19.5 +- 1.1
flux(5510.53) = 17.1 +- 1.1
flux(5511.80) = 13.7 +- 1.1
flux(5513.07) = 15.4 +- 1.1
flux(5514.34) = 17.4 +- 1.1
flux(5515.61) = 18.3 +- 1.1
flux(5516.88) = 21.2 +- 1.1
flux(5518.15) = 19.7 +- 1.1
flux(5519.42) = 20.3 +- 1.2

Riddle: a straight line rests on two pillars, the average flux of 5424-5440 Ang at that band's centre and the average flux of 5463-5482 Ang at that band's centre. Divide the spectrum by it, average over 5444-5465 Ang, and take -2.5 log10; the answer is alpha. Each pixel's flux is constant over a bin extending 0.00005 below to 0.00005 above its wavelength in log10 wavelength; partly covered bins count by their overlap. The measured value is 0.15 mag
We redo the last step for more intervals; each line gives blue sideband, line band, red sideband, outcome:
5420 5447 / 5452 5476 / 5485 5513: 0.15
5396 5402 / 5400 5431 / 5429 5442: -0.03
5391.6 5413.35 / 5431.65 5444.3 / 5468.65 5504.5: -0.12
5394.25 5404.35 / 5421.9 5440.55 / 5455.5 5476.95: -0.12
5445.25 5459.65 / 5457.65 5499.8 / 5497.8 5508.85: -0.06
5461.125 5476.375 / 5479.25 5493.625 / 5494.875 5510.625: -0.11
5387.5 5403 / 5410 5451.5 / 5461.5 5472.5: -0.09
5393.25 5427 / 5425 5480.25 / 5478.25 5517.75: 0.05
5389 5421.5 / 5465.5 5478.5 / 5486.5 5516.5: 0.05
